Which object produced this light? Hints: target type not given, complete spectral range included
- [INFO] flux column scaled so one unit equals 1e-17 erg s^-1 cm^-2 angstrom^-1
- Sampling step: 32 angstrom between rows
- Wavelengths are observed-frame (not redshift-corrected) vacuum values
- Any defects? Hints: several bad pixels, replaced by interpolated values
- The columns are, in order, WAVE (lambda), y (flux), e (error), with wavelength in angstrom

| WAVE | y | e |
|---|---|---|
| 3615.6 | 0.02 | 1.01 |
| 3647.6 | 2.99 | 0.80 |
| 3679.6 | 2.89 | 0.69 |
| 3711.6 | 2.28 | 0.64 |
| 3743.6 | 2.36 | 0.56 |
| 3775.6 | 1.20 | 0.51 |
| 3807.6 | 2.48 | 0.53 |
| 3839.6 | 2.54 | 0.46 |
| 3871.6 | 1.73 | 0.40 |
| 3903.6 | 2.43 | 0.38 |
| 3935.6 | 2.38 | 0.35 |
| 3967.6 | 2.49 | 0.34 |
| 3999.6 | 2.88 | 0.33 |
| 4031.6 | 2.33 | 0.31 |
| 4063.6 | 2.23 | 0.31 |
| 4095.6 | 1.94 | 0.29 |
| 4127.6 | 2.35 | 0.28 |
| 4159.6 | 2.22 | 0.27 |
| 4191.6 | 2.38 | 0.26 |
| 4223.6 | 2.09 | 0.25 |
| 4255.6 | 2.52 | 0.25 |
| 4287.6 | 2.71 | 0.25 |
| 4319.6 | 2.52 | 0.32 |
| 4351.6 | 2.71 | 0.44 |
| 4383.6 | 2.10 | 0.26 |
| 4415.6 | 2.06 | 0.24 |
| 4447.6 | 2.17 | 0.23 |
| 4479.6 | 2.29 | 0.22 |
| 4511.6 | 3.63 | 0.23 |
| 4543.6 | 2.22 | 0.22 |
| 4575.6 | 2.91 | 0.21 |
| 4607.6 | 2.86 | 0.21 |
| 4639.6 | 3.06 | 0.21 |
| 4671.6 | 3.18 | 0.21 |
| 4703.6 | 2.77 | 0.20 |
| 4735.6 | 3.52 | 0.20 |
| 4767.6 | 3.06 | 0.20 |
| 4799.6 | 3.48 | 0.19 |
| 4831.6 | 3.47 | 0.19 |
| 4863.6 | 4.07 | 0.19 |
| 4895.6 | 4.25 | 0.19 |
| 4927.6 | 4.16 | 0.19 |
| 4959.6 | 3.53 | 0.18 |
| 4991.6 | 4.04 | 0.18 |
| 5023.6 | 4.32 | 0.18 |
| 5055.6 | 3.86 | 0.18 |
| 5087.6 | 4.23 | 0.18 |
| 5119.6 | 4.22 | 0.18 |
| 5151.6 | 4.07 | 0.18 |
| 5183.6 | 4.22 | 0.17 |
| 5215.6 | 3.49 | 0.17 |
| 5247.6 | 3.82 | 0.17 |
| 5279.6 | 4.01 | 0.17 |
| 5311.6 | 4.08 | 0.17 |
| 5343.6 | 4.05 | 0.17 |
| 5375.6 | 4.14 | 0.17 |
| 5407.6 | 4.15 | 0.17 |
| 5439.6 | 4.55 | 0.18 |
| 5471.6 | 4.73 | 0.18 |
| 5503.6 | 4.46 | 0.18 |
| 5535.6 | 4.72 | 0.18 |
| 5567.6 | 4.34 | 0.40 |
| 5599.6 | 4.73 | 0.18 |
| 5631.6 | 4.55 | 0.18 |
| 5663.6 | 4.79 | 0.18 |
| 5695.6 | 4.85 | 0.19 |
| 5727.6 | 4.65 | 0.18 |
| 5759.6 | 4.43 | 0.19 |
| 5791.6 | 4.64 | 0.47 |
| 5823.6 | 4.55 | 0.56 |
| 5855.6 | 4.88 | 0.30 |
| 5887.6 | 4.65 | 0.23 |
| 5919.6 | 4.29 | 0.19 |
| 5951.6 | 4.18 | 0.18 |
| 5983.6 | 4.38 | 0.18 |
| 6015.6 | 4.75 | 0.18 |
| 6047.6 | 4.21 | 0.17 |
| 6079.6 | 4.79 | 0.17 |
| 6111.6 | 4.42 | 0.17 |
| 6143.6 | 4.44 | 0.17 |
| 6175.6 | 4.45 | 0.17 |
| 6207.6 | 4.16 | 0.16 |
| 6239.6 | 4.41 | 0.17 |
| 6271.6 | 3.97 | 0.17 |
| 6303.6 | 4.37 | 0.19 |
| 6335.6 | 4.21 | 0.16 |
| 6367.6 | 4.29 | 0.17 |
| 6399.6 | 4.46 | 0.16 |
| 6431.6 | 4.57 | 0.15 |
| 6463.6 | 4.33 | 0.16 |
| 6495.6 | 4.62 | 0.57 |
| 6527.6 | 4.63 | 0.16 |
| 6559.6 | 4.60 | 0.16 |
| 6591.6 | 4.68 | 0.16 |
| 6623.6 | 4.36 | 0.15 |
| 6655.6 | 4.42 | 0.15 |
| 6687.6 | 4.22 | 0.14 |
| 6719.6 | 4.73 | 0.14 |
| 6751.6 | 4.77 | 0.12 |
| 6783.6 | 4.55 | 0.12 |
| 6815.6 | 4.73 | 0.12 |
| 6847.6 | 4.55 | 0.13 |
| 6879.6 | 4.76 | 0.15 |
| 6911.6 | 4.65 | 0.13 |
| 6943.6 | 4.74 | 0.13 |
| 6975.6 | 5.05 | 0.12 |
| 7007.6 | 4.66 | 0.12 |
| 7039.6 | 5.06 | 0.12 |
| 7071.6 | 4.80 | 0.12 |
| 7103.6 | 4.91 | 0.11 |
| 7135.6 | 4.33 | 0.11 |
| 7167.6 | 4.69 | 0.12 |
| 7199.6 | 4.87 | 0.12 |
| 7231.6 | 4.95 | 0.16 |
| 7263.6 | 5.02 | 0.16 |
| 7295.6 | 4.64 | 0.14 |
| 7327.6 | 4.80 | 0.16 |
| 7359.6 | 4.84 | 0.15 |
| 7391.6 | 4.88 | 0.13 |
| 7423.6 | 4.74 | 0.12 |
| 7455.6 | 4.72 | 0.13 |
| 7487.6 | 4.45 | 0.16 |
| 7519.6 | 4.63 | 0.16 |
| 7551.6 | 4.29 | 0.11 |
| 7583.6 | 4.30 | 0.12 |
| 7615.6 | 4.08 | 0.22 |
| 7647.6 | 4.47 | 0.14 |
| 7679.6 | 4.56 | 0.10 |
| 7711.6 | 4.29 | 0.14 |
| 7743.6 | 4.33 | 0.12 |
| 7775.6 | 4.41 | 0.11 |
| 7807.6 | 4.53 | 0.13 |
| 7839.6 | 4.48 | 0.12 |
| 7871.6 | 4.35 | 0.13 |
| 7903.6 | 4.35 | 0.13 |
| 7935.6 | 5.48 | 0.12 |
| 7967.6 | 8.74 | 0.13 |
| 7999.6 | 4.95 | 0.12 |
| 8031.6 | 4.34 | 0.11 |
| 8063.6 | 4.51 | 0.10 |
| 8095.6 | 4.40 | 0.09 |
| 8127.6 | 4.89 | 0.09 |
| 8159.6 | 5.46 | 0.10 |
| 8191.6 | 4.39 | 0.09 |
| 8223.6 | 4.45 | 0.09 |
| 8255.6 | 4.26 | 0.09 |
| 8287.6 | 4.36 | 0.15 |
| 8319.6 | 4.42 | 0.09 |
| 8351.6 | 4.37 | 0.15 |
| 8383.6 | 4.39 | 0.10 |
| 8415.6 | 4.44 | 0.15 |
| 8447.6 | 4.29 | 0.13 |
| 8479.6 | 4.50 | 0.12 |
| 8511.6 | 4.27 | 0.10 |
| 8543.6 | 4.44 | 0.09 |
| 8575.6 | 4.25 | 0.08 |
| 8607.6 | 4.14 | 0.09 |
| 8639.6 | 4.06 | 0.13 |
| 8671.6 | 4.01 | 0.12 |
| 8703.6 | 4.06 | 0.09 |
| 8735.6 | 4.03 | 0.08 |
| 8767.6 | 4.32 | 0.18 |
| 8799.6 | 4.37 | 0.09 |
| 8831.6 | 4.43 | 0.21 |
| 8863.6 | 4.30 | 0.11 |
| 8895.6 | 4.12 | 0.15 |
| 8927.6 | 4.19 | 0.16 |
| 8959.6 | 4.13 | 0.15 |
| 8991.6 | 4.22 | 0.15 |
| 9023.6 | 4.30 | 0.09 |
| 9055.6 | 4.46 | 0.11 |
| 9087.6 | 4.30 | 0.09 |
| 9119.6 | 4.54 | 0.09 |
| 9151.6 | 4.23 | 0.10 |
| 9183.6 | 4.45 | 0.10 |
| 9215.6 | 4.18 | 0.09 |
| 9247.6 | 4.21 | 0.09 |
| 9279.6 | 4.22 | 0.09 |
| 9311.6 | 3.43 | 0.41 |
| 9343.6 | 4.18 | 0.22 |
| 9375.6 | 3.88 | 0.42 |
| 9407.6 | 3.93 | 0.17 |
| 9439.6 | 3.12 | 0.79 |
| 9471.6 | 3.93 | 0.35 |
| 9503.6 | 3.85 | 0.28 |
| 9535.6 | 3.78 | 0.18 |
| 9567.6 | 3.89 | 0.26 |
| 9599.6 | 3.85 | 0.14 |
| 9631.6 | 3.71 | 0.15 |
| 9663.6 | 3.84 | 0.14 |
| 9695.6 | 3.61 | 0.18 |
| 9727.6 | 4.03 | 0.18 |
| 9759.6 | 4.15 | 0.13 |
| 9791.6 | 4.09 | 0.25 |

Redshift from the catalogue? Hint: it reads 0.21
